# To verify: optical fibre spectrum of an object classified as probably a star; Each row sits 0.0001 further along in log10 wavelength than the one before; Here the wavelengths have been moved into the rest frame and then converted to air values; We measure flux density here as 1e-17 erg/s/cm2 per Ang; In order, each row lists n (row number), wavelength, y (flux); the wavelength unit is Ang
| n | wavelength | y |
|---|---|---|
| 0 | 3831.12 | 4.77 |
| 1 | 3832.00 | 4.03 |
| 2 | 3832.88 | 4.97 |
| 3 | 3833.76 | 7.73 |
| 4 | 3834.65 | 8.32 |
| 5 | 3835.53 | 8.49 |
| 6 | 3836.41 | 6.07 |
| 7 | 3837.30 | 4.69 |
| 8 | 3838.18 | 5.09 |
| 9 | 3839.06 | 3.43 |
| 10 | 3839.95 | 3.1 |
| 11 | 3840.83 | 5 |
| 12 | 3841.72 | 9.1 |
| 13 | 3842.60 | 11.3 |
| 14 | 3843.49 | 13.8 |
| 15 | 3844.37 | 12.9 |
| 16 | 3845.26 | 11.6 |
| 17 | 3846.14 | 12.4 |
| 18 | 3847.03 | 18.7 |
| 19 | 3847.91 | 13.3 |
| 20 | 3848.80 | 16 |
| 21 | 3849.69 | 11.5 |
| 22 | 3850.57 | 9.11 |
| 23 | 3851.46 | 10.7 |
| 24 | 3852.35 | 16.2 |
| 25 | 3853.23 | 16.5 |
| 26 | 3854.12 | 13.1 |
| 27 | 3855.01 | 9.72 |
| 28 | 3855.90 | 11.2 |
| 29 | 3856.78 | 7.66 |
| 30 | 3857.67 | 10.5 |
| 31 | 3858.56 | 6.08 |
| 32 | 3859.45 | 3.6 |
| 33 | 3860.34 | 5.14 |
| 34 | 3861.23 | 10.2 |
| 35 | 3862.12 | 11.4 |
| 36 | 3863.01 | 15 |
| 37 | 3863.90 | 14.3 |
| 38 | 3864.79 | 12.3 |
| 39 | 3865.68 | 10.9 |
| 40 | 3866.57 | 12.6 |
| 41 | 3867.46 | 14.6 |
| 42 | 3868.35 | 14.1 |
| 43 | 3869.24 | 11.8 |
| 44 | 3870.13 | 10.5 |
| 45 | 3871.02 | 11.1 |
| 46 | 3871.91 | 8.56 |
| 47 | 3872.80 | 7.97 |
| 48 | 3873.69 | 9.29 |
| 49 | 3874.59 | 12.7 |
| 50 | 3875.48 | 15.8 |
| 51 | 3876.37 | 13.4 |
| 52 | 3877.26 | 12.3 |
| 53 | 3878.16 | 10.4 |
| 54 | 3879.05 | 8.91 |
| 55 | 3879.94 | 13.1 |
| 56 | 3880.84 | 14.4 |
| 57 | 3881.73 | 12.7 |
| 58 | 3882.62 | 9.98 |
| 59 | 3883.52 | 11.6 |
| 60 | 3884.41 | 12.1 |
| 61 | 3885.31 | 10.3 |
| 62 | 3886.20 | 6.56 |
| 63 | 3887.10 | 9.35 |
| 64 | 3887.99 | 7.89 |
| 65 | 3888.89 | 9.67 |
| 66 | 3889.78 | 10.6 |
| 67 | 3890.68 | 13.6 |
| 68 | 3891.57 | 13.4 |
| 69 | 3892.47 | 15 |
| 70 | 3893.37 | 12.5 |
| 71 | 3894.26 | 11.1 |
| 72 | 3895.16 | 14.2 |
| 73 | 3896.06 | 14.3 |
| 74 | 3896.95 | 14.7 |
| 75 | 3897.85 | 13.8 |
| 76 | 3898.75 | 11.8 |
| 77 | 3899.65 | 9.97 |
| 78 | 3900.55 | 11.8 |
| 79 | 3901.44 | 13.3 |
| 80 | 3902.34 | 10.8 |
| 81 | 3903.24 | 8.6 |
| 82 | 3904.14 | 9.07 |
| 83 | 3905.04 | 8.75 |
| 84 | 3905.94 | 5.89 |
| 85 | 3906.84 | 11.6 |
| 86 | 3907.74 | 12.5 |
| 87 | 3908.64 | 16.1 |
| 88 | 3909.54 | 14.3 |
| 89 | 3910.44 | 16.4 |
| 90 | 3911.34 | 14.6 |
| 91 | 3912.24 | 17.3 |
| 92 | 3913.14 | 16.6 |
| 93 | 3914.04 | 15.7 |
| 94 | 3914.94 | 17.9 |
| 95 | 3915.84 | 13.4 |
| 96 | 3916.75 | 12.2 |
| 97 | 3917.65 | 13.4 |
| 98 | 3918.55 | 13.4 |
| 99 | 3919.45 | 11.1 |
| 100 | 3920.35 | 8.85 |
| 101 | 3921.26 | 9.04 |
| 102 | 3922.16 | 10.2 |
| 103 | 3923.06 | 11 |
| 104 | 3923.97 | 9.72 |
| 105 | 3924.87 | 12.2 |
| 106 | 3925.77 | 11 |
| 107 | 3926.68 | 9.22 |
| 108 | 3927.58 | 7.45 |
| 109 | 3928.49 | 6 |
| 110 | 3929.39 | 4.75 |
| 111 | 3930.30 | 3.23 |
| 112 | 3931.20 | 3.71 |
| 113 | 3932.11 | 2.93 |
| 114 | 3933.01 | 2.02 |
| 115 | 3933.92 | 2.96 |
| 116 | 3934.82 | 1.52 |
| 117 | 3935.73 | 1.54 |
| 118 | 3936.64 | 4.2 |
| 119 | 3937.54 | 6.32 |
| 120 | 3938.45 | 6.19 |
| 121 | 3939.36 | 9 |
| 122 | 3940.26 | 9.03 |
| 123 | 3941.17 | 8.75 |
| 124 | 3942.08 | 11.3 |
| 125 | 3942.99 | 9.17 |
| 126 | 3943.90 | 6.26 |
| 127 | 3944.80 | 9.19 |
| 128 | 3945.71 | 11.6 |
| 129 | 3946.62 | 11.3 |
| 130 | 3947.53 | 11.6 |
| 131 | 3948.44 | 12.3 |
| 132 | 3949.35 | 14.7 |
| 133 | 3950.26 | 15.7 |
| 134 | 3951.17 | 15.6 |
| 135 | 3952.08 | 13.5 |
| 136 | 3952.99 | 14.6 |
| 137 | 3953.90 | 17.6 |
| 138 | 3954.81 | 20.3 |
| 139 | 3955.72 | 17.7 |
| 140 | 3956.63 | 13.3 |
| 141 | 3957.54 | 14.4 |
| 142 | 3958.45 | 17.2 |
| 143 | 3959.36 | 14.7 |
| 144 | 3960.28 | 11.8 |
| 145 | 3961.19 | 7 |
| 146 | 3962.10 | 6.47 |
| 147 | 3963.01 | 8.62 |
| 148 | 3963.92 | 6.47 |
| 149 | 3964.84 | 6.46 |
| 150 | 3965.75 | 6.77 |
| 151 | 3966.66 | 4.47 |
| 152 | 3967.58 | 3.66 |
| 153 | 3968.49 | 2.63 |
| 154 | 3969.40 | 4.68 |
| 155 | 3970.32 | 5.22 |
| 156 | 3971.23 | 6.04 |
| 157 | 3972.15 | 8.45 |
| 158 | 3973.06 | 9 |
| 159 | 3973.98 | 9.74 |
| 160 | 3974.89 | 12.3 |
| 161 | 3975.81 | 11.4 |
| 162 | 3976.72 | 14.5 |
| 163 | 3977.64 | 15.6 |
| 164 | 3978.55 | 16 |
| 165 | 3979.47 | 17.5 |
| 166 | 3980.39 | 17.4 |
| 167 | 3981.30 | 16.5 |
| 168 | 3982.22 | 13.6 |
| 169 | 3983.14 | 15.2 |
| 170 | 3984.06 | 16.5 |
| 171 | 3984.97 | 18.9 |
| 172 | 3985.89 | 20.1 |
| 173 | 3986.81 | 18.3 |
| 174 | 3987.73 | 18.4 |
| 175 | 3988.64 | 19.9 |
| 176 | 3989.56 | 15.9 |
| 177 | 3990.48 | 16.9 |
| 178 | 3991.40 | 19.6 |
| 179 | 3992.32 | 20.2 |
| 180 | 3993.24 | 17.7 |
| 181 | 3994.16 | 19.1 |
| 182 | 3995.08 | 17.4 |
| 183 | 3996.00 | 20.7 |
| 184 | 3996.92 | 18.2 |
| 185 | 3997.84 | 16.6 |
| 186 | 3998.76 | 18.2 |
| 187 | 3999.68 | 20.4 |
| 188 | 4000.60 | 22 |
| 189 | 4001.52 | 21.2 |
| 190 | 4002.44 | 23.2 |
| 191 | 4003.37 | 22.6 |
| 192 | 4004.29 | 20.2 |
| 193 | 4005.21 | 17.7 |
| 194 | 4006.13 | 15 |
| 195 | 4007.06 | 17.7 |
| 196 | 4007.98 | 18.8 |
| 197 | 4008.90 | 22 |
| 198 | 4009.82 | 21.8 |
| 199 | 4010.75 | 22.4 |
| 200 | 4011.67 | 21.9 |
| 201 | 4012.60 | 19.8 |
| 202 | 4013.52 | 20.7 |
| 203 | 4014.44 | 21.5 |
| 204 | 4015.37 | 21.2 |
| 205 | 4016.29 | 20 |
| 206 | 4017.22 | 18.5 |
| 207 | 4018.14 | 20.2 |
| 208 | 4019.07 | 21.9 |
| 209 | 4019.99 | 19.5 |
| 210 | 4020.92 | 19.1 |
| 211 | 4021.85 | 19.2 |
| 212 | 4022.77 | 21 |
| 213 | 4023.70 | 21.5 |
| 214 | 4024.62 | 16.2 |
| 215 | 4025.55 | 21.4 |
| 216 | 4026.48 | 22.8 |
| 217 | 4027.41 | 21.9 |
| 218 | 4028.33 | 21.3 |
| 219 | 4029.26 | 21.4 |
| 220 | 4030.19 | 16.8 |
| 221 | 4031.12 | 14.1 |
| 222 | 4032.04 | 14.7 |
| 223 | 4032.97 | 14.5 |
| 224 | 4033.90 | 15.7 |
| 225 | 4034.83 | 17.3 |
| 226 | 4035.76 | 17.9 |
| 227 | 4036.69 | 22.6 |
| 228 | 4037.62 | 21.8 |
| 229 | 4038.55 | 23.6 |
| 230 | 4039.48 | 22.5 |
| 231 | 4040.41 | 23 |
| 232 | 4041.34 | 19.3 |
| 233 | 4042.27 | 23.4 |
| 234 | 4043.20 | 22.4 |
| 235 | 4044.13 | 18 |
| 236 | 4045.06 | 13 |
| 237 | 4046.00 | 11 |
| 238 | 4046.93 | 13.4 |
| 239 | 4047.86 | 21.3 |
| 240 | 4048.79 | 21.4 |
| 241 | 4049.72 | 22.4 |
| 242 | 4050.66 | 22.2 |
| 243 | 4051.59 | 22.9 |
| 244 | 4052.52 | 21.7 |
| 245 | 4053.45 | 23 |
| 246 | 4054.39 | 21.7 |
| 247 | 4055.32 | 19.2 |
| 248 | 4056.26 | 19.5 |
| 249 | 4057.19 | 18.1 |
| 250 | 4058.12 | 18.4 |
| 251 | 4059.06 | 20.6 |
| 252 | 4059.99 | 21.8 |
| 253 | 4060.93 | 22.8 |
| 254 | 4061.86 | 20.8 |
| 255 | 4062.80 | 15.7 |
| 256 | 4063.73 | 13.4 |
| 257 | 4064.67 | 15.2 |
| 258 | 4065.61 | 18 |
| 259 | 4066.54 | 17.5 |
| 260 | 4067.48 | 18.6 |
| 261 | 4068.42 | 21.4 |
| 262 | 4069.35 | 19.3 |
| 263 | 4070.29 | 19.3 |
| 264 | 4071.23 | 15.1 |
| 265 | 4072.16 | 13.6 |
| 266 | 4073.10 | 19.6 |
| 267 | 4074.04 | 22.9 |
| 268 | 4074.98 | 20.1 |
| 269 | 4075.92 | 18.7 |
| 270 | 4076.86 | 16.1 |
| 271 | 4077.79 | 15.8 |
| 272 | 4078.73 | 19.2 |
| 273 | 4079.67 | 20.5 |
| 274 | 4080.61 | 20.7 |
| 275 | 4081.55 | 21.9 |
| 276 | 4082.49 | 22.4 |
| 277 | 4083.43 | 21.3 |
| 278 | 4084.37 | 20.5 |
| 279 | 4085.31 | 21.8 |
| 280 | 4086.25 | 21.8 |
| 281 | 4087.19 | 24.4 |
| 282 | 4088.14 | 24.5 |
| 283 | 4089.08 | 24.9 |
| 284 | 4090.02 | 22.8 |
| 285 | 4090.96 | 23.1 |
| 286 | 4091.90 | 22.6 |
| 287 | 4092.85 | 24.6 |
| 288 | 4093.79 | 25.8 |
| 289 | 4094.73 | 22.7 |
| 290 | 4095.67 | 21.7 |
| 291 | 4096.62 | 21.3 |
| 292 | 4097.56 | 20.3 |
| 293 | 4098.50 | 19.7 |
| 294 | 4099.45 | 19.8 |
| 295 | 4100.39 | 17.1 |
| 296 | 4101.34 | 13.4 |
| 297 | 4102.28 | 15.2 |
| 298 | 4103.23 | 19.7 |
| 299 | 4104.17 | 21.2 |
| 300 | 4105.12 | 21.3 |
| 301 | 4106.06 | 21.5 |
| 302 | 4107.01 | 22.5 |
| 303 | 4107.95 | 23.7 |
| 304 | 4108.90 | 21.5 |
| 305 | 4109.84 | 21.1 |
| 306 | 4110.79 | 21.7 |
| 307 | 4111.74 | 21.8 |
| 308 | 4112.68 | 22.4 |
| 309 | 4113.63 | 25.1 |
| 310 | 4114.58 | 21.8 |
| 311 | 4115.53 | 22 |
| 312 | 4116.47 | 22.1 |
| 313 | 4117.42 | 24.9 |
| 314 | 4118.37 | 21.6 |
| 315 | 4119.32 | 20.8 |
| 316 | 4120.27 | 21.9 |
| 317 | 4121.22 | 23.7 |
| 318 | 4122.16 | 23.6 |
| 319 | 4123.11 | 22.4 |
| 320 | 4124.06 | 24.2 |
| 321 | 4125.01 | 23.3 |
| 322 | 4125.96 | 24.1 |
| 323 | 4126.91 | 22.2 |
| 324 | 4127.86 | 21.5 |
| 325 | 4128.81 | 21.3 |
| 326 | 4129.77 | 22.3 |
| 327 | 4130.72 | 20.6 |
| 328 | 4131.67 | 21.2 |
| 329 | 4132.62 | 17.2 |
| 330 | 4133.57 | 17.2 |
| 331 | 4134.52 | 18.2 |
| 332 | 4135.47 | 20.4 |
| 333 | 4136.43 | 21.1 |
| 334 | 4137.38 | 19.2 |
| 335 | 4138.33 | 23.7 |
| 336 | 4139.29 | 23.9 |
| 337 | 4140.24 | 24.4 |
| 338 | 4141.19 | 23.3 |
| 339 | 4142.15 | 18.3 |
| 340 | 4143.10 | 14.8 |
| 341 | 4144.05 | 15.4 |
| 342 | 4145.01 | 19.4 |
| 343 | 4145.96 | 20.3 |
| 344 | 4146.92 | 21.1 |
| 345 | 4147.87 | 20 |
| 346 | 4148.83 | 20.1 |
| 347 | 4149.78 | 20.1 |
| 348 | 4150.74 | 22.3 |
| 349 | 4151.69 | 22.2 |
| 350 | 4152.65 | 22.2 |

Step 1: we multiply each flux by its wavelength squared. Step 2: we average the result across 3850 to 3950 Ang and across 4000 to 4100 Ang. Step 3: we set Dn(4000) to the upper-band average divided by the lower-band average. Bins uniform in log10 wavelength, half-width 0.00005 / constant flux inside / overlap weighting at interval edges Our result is 2.0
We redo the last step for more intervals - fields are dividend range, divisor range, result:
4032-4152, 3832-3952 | 2.15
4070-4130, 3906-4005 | 1.83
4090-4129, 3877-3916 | 1.98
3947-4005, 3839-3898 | 1.35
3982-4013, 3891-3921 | 1.56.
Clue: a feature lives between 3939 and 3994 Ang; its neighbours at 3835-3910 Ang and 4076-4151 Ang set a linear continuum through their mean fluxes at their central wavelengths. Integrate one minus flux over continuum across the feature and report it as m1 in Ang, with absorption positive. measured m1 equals 8.73 Ang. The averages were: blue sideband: 11.1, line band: 12.7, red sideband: 21.2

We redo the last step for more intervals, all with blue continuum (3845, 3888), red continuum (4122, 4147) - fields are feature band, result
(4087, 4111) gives -2.23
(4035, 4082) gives -3.27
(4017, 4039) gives -2.91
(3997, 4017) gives -4.62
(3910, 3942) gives 9.94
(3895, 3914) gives 0.09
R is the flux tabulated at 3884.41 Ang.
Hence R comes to 12.1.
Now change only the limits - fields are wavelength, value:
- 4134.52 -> 18.2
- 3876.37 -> 13.4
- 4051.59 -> 22.9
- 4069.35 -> 19.3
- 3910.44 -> 16.4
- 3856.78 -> 7.66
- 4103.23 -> 19.7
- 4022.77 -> 21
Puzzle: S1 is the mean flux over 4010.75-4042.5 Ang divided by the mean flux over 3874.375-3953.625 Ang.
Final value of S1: 1.85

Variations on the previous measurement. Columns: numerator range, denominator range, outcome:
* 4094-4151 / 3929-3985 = 2.08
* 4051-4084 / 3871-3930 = 1.67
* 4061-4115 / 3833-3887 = 1.92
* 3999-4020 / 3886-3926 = 1.68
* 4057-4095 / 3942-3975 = 1.91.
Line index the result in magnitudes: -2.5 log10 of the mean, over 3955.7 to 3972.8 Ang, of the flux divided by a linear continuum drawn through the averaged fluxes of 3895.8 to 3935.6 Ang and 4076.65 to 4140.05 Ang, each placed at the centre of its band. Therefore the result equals 0.47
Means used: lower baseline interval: 10.5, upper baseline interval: 21.5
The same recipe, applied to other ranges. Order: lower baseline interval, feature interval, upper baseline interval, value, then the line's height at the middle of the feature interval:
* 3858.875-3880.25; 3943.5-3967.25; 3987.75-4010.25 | 0.36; 16.6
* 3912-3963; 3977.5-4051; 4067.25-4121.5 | -0.23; 15.6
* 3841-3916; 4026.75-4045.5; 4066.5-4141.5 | -0.05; 18.4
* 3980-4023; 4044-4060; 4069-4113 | 0.04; 20.1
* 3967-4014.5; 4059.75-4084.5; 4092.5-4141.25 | 0.05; 19.7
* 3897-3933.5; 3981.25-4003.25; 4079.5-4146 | -0.24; 15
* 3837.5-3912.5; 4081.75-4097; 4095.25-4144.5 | -0.15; 19.8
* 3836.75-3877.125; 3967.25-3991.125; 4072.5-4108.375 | 0.21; 16.1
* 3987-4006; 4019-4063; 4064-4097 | 0.01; 19.9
